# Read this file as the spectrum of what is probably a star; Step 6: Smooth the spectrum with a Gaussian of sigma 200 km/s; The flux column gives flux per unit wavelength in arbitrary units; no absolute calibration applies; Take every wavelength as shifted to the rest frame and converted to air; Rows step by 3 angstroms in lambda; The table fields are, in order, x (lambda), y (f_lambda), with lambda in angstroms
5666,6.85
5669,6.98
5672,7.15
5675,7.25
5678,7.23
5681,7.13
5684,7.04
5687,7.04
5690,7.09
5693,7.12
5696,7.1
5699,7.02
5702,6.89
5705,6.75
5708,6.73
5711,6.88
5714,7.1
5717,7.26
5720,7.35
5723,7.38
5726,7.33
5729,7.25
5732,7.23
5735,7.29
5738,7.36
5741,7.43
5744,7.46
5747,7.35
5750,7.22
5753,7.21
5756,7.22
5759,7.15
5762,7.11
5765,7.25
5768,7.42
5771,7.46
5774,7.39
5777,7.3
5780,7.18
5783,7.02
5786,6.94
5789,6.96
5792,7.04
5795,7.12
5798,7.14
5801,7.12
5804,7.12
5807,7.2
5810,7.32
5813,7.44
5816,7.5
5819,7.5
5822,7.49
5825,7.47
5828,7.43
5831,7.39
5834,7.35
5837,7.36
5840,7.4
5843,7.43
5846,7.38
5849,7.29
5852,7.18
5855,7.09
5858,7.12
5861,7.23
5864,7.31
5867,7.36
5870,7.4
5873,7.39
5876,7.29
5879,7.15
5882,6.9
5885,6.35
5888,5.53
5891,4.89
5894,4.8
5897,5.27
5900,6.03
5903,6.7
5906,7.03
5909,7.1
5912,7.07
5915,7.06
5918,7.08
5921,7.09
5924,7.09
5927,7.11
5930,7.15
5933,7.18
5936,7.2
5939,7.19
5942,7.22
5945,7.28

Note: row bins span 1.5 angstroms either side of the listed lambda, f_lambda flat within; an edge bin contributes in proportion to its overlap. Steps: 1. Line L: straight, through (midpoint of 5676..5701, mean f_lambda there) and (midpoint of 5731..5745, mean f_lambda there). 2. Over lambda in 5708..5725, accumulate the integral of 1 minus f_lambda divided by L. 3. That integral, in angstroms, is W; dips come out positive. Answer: 0.2 angstroms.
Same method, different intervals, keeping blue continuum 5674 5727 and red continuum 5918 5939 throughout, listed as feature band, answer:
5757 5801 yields -0.43 angstroms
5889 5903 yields 3.37 angstroms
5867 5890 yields 0.90 angstroms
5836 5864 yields -0.61 angstroms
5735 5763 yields -0.72 angstroms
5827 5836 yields -0.34 angstroms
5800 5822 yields -0.67 angstroms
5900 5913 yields 0.49 angstroms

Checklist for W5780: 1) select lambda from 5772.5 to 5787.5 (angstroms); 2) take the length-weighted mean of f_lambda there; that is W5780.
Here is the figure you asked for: 7.17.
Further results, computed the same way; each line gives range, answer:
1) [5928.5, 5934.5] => 7.17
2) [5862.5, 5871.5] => 7.36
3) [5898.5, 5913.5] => 6.79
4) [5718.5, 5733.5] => 7.31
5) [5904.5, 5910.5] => 7.07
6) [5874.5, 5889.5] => 6.64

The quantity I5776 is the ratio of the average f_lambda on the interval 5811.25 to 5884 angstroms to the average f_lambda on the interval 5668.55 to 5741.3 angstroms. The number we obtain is 1.03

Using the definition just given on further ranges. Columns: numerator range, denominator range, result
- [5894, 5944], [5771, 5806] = 0.96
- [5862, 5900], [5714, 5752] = 0.88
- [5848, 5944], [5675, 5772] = 0.95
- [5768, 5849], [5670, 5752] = 1.02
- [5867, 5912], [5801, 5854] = 0.88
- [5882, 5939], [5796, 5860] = 0.90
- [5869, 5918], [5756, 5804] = 0.91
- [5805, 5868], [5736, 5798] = 1.02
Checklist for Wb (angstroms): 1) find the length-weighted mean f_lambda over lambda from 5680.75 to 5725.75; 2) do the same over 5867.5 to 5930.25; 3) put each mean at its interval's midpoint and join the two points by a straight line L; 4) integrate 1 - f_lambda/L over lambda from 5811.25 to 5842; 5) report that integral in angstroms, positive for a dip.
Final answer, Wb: -2.9 angstroms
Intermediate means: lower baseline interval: 7.06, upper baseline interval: 6.64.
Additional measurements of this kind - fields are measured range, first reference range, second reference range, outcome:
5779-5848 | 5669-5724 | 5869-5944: -3.92 angstroms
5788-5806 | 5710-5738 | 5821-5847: 0.65 angstroms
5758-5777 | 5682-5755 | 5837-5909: -0.70 angstroms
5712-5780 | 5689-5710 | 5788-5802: -2.69 angstroms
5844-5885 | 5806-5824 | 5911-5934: 0.36 angstroms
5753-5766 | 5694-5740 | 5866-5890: -0.22 angstroms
